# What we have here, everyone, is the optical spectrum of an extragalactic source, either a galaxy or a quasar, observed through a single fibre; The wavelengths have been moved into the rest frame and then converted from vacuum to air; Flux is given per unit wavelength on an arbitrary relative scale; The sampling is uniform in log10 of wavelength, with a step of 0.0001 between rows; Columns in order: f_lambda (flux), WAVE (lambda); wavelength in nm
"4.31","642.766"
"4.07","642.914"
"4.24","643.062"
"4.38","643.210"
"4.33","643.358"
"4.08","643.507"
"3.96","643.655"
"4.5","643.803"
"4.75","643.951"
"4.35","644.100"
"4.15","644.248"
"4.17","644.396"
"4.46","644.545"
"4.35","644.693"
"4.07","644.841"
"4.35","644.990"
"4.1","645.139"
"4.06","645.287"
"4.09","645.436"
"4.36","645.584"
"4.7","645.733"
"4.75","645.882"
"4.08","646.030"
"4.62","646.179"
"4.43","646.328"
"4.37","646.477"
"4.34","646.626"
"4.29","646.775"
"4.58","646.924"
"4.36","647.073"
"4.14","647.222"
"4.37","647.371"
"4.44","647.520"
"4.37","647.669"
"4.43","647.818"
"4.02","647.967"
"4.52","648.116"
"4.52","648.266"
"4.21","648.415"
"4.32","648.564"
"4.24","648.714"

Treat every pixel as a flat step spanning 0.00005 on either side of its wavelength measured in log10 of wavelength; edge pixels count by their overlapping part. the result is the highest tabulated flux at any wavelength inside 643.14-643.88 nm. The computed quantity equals 4.5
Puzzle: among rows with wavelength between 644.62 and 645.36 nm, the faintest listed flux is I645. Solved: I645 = 4.06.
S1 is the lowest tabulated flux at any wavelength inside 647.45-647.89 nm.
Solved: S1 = 4.37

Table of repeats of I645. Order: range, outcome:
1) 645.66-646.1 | 4.08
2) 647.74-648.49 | 4.02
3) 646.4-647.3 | 4.14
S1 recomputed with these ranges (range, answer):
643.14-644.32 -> 3.96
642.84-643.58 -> 4.07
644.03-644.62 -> 4.15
